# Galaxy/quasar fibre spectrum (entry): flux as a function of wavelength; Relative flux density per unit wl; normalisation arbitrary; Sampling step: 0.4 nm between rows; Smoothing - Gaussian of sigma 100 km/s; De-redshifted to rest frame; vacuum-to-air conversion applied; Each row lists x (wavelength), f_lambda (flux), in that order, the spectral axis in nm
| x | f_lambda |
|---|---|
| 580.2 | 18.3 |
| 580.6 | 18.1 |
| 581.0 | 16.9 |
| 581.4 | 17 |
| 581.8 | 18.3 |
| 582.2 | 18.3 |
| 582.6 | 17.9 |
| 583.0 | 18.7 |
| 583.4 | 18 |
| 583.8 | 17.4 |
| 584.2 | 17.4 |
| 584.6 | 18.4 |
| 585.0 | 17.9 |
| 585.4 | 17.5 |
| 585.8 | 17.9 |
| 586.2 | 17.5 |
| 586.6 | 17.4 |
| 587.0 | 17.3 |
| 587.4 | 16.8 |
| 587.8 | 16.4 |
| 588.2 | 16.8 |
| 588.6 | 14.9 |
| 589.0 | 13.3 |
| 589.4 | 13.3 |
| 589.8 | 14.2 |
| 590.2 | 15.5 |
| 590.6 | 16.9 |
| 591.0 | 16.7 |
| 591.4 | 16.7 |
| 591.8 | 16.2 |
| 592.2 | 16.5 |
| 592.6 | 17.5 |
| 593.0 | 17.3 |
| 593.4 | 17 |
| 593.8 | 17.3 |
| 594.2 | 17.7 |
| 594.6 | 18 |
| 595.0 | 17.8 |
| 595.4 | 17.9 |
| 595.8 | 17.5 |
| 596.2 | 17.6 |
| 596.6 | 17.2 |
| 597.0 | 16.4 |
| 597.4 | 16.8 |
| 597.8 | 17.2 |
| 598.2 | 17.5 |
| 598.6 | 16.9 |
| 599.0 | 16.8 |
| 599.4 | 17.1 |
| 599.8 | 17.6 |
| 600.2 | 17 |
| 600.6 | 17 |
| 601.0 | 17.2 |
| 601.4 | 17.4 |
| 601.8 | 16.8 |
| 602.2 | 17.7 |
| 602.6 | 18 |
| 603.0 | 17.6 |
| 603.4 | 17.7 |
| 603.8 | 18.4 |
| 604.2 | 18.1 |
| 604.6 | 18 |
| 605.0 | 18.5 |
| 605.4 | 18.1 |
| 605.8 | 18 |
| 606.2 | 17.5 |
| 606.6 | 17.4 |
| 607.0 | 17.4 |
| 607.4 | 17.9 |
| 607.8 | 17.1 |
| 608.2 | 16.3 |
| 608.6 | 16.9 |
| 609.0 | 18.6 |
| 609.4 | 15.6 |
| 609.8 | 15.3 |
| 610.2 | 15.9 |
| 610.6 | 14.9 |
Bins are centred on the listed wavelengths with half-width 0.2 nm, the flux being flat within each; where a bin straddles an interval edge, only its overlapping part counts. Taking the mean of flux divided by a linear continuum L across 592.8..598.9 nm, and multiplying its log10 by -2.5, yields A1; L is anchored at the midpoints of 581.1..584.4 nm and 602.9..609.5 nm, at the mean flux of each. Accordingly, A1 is 0.02 mag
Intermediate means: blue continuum 17.8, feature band 17.3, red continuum 17.6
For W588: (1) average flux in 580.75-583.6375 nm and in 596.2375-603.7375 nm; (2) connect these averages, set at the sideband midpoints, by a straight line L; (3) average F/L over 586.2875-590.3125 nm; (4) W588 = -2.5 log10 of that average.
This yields 0.13 mag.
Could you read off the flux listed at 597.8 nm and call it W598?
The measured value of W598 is 17.2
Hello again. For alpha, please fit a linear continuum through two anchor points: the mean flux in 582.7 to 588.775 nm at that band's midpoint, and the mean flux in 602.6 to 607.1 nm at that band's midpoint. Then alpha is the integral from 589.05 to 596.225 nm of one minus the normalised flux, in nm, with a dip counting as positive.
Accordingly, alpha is 0.369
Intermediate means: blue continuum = 17.4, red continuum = 17.9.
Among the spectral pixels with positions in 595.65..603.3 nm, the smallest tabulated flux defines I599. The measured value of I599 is 16.4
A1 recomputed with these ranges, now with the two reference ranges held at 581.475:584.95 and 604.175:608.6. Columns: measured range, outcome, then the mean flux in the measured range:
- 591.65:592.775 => 0.07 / 16.7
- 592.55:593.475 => 0.04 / 17.3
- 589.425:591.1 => 0.15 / 15.5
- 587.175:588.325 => 0.08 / 16.7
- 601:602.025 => 0.03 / 17.1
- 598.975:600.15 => 0.03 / 17.2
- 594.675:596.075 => 0.00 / 17.8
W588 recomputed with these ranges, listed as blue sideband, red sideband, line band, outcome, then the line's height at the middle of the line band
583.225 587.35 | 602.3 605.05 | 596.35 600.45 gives 0.05 mag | 17.9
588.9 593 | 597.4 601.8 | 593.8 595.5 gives -0.09 mag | 16.4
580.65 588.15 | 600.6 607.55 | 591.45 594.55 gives 0.03 mag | 17.7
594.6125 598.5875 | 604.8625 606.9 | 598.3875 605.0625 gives 0.01 mag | 17.6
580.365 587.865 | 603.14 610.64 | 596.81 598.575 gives 0.03 mag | 17.4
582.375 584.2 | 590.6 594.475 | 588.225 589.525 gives 0.21 mag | 17.4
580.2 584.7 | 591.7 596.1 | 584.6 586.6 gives 0.00 mag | 17.7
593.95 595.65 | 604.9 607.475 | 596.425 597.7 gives 0.06 mag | 17.8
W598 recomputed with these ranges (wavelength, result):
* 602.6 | 18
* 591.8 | 16.2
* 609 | 18.6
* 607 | 17.4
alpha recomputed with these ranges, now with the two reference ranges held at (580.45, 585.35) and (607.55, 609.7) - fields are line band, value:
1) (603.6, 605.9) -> -0.16 nm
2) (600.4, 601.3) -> 0.00 nm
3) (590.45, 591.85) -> 0.07 nm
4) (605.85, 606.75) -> -0.03 nm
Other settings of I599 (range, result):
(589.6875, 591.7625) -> 14.2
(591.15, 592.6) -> 16.2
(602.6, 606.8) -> 17.4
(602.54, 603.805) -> 17.6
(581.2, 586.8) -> 17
